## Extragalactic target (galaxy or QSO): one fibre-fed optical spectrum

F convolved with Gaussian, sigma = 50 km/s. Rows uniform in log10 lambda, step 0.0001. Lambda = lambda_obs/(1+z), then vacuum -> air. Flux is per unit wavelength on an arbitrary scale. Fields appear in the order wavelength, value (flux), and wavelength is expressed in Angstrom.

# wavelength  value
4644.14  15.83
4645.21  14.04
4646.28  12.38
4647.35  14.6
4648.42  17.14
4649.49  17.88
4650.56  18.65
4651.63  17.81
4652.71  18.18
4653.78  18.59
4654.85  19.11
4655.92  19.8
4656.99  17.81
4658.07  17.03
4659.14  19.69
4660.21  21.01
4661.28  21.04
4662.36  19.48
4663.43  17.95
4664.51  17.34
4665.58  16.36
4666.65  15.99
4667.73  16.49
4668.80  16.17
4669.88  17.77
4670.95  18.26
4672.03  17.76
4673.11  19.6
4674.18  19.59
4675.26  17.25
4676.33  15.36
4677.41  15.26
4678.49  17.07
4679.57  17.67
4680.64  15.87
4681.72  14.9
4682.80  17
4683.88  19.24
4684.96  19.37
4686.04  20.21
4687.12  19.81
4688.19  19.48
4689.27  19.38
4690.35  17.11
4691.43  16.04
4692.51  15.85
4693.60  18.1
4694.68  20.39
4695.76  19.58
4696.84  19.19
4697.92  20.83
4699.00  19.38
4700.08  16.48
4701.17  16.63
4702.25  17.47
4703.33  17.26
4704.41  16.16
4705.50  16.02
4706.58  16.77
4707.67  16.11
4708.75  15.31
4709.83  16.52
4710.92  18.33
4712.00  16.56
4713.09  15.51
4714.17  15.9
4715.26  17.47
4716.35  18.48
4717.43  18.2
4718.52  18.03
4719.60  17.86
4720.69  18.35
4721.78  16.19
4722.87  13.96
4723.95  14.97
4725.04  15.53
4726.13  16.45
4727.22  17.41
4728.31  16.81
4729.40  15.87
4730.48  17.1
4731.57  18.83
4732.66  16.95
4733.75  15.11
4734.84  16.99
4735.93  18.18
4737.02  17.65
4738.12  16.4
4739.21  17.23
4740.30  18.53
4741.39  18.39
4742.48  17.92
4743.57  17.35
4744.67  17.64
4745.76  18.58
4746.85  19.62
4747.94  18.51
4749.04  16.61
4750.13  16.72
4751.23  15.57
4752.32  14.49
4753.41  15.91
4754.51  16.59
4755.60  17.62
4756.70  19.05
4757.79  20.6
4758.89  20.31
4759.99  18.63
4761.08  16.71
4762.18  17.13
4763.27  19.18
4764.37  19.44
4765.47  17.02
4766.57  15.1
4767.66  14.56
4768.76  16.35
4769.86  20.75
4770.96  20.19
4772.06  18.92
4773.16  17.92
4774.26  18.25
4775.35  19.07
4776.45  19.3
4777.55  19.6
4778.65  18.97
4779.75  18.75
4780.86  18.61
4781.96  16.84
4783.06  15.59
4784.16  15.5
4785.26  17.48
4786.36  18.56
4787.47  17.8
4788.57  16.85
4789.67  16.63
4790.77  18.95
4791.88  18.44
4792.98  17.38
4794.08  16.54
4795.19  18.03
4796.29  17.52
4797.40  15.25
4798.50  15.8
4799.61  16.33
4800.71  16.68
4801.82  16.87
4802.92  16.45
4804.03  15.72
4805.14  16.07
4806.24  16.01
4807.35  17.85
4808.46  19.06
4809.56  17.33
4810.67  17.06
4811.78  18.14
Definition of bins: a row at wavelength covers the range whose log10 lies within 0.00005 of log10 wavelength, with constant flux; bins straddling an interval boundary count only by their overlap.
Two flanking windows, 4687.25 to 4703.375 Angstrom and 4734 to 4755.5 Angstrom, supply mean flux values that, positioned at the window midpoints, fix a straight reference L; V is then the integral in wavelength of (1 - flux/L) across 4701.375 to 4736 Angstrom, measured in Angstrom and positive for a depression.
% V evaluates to 2.1 Angstrom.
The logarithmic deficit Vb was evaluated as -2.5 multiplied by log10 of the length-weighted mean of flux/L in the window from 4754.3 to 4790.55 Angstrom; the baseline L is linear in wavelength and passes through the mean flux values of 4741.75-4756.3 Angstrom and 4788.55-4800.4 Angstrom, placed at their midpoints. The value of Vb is -0.05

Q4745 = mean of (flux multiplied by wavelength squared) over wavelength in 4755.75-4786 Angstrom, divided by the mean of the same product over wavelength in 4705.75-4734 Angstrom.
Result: 1.1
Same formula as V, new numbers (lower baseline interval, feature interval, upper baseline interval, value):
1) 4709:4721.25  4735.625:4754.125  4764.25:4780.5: 0.47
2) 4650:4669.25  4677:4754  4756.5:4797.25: 3.48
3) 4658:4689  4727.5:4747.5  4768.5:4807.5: 0.25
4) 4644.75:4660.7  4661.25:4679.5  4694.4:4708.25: 0.20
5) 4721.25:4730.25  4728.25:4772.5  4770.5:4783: -0.93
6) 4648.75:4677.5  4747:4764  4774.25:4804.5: -0.05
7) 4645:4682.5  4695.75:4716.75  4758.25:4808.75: 0.34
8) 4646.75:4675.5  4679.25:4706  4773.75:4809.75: -0.10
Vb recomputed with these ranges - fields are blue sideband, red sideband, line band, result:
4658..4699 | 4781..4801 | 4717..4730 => 0.07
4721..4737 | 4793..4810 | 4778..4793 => -0.06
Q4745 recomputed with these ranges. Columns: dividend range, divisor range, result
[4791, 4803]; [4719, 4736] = 1.05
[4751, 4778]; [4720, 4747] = 1.06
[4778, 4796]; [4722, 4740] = 1.08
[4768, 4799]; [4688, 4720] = 1.05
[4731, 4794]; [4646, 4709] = 1.04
